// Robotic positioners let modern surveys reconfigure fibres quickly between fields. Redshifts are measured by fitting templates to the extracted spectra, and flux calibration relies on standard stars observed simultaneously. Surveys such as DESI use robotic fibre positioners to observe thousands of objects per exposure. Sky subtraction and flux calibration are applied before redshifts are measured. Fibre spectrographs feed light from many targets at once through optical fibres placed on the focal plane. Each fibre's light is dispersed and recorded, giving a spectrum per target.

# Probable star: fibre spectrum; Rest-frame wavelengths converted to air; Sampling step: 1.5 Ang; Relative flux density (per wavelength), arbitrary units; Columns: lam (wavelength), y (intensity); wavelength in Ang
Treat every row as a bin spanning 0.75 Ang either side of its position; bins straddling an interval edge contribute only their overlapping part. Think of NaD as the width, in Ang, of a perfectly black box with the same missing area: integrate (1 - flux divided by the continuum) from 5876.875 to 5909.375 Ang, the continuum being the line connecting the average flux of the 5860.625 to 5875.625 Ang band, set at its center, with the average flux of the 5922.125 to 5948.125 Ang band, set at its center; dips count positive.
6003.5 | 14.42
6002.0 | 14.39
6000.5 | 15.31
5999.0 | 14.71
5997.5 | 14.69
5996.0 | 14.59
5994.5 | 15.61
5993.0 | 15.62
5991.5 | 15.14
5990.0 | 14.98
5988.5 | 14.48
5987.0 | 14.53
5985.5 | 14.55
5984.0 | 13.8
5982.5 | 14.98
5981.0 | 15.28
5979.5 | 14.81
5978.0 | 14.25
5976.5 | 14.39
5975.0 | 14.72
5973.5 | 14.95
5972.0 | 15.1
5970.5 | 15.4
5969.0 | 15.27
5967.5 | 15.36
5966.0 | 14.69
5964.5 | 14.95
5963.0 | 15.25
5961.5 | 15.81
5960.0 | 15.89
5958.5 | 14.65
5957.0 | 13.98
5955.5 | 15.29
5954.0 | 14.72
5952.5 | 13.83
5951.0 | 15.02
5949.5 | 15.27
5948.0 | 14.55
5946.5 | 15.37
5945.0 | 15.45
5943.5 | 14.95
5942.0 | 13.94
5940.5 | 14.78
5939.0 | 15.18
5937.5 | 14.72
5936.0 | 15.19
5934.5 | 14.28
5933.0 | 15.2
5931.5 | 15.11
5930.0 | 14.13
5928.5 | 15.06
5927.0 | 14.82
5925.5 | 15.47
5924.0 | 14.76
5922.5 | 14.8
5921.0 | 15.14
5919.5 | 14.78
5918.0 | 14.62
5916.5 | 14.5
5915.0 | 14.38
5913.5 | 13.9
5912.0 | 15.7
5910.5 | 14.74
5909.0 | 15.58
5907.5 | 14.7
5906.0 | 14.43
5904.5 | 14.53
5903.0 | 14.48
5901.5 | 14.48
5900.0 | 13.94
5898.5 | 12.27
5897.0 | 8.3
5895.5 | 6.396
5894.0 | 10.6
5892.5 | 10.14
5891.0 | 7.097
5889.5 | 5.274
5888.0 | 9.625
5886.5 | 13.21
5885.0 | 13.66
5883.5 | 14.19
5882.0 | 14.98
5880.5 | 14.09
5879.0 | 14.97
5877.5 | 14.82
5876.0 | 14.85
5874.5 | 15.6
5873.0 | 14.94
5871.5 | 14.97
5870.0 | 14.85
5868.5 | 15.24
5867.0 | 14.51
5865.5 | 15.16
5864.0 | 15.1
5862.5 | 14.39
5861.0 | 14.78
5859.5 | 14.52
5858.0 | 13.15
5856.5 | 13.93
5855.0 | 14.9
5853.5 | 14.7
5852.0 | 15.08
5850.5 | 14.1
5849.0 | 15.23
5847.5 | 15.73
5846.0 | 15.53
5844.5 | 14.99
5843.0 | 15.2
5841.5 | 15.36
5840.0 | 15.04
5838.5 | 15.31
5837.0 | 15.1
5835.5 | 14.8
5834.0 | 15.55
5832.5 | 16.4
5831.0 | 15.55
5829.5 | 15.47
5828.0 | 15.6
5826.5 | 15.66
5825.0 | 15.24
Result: 5.7 Ang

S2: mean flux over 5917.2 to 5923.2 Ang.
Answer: 14.8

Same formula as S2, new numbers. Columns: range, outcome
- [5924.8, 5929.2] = 15.1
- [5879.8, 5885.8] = 14.2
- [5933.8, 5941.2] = 14.8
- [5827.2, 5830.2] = 15.5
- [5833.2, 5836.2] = 15.2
